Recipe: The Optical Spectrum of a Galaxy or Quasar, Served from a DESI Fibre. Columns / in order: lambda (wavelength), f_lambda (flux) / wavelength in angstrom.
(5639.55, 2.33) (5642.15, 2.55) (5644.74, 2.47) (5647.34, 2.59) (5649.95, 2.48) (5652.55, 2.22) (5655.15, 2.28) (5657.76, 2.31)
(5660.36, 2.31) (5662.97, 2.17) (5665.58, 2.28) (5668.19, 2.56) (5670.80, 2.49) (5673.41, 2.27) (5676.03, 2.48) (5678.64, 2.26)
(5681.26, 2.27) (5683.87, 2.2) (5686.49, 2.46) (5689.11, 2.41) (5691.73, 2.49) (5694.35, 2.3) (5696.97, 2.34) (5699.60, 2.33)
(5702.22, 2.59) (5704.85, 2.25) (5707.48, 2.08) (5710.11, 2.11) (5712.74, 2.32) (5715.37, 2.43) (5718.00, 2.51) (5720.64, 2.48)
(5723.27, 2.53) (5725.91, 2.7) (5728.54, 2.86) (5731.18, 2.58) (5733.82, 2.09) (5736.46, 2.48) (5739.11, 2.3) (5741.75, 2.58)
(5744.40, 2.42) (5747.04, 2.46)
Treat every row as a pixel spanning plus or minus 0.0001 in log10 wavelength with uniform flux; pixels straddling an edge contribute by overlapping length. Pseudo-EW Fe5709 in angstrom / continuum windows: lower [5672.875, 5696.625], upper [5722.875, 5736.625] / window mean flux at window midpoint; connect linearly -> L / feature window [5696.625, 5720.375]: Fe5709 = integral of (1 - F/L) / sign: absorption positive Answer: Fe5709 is 1.2 angstrom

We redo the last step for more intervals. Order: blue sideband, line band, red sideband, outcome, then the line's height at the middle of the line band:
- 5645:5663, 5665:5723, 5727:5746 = 1.2 angstrom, 2.41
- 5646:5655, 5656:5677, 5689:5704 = 0.5 angstrom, 2.41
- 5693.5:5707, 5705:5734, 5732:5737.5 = -1.4 angstrom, 2.32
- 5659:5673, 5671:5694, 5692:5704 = 0.2 angstrom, 2.38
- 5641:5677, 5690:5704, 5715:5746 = 0.2 angstrom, 2.45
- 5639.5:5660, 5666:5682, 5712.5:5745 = 0.3 angstrom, 2.43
